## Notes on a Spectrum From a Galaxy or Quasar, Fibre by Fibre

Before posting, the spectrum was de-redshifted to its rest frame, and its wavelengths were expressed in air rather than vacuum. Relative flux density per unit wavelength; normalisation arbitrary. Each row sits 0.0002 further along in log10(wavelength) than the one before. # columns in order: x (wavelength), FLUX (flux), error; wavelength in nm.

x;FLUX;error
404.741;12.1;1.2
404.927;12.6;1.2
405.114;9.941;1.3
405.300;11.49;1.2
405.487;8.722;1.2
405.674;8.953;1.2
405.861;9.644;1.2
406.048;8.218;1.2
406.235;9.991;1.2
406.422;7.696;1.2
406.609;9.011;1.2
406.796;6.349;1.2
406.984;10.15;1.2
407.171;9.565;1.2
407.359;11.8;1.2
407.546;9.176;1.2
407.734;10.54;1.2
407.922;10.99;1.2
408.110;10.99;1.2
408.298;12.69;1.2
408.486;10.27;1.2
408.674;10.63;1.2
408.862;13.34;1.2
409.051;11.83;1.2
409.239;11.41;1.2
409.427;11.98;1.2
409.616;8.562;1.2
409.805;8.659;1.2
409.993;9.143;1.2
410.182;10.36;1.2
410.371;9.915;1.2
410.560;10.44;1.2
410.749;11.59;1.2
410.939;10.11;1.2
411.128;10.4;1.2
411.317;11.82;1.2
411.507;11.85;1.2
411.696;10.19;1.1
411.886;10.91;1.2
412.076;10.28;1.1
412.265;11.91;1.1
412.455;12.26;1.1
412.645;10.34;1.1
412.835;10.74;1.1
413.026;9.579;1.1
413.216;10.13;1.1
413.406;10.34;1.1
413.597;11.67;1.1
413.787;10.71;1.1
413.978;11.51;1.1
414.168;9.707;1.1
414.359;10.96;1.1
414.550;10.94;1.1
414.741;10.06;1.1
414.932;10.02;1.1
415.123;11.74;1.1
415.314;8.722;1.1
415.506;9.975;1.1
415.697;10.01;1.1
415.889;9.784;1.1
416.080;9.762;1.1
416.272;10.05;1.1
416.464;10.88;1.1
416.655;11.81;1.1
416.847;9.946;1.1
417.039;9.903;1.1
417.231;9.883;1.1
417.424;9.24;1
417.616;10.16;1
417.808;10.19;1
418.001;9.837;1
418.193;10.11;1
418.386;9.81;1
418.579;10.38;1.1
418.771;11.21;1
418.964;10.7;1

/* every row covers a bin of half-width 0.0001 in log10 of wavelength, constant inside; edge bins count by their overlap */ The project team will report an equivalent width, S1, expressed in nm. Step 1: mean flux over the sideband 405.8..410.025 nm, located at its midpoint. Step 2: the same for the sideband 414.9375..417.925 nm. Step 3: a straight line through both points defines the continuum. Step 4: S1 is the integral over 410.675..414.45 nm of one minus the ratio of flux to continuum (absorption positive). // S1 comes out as -0.27 nm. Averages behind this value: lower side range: 10.1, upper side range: 10.1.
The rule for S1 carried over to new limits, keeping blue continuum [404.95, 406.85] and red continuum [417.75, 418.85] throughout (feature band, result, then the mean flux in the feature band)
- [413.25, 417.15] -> -0.172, 10.4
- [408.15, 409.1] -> -0.230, 11.7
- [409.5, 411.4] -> -0.105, 10.1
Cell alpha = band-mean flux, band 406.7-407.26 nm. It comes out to 8.68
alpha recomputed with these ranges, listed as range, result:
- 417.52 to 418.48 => 10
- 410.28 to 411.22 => 10.5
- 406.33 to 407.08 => 8.31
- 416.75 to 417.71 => 9.82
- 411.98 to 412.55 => 11.5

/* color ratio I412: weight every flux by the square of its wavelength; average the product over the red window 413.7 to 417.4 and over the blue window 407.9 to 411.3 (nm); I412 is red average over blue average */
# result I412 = 1.0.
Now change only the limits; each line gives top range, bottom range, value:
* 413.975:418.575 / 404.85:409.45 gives 1.03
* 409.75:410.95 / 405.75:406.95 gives 1.20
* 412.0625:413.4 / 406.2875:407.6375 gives 1.21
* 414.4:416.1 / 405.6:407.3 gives 1.19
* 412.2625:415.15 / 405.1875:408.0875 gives 1.17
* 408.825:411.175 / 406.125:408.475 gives 1.08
